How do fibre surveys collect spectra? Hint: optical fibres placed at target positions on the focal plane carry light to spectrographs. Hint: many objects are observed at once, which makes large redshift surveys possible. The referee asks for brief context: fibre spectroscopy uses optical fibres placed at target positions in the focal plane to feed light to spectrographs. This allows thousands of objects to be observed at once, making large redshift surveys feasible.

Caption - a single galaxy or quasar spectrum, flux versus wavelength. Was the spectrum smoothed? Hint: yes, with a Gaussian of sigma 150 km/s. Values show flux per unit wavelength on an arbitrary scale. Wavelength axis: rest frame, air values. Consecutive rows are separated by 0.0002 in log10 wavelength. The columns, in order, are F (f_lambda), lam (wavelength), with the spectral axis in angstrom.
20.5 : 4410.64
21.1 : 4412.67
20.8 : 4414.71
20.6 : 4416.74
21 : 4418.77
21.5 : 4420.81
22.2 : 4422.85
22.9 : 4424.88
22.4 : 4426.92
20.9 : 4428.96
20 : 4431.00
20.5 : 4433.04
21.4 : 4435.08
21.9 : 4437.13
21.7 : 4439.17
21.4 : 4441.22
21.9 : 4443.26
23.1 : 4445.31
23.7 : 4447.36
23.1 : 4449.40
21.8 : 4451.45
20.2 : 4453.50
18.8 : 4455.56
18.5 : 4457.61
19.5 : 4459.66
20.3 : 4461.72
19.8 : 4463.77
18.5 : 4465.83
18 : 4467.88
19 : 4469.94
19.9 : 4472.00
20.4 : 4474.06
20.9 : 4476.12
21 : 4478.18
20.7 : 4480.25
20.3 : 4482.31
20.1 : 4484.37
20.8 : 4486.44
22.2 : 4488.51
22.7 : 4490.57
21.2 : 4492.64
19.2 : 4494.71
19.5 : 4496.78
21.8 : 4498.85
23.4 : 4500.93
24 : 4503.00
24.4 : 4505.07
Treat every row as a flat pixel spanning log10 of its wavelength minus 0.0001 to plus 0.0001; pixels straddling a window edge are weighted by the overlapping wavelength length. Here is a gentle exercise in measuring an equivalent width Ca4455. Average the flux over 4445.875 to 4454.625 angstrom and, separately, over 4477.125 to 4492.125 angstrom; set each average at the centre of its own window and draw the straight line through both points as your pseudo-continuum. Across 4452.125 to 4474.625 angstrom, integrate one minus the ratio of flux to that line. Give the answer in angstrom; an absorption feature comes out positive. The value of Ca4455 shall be 2.50 angstrom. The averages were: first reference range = 22.2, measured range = 19.4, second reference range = 21.1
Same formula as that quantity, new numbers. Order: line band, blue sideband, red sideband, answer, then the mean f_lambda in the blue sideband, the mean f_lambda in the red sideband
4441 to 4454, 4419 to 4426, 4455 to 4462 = -1.44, 22.1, 19.2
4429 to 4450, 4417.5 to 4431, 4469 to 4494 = -0.38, 21.7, 20.8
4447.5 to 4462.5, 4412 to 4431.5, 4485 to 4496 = 0.53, 21.4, 21.1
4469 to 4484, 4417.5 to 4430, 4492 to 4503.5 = 0.84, 21.8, 21.4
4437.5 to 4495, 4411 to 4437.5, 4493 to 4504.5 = 2.15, 21.3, 21.7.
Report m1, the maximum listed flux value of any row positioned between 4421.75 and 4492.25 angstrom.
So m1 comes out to 23.7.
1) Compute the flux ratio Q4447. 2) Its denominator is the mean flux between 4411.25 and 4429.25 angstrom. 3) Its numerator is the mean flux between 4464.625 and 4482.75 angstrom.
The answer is 0.92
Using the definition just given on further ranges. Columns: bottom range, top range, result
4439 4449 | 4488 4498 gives 0.93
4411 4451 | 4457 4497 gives 0.93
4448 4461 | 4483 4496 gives 1.03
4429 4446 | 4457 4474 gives 0.90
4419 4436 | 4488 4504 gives 1.01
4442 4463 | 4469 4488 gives 0.97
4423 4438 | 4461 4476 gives 0.91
